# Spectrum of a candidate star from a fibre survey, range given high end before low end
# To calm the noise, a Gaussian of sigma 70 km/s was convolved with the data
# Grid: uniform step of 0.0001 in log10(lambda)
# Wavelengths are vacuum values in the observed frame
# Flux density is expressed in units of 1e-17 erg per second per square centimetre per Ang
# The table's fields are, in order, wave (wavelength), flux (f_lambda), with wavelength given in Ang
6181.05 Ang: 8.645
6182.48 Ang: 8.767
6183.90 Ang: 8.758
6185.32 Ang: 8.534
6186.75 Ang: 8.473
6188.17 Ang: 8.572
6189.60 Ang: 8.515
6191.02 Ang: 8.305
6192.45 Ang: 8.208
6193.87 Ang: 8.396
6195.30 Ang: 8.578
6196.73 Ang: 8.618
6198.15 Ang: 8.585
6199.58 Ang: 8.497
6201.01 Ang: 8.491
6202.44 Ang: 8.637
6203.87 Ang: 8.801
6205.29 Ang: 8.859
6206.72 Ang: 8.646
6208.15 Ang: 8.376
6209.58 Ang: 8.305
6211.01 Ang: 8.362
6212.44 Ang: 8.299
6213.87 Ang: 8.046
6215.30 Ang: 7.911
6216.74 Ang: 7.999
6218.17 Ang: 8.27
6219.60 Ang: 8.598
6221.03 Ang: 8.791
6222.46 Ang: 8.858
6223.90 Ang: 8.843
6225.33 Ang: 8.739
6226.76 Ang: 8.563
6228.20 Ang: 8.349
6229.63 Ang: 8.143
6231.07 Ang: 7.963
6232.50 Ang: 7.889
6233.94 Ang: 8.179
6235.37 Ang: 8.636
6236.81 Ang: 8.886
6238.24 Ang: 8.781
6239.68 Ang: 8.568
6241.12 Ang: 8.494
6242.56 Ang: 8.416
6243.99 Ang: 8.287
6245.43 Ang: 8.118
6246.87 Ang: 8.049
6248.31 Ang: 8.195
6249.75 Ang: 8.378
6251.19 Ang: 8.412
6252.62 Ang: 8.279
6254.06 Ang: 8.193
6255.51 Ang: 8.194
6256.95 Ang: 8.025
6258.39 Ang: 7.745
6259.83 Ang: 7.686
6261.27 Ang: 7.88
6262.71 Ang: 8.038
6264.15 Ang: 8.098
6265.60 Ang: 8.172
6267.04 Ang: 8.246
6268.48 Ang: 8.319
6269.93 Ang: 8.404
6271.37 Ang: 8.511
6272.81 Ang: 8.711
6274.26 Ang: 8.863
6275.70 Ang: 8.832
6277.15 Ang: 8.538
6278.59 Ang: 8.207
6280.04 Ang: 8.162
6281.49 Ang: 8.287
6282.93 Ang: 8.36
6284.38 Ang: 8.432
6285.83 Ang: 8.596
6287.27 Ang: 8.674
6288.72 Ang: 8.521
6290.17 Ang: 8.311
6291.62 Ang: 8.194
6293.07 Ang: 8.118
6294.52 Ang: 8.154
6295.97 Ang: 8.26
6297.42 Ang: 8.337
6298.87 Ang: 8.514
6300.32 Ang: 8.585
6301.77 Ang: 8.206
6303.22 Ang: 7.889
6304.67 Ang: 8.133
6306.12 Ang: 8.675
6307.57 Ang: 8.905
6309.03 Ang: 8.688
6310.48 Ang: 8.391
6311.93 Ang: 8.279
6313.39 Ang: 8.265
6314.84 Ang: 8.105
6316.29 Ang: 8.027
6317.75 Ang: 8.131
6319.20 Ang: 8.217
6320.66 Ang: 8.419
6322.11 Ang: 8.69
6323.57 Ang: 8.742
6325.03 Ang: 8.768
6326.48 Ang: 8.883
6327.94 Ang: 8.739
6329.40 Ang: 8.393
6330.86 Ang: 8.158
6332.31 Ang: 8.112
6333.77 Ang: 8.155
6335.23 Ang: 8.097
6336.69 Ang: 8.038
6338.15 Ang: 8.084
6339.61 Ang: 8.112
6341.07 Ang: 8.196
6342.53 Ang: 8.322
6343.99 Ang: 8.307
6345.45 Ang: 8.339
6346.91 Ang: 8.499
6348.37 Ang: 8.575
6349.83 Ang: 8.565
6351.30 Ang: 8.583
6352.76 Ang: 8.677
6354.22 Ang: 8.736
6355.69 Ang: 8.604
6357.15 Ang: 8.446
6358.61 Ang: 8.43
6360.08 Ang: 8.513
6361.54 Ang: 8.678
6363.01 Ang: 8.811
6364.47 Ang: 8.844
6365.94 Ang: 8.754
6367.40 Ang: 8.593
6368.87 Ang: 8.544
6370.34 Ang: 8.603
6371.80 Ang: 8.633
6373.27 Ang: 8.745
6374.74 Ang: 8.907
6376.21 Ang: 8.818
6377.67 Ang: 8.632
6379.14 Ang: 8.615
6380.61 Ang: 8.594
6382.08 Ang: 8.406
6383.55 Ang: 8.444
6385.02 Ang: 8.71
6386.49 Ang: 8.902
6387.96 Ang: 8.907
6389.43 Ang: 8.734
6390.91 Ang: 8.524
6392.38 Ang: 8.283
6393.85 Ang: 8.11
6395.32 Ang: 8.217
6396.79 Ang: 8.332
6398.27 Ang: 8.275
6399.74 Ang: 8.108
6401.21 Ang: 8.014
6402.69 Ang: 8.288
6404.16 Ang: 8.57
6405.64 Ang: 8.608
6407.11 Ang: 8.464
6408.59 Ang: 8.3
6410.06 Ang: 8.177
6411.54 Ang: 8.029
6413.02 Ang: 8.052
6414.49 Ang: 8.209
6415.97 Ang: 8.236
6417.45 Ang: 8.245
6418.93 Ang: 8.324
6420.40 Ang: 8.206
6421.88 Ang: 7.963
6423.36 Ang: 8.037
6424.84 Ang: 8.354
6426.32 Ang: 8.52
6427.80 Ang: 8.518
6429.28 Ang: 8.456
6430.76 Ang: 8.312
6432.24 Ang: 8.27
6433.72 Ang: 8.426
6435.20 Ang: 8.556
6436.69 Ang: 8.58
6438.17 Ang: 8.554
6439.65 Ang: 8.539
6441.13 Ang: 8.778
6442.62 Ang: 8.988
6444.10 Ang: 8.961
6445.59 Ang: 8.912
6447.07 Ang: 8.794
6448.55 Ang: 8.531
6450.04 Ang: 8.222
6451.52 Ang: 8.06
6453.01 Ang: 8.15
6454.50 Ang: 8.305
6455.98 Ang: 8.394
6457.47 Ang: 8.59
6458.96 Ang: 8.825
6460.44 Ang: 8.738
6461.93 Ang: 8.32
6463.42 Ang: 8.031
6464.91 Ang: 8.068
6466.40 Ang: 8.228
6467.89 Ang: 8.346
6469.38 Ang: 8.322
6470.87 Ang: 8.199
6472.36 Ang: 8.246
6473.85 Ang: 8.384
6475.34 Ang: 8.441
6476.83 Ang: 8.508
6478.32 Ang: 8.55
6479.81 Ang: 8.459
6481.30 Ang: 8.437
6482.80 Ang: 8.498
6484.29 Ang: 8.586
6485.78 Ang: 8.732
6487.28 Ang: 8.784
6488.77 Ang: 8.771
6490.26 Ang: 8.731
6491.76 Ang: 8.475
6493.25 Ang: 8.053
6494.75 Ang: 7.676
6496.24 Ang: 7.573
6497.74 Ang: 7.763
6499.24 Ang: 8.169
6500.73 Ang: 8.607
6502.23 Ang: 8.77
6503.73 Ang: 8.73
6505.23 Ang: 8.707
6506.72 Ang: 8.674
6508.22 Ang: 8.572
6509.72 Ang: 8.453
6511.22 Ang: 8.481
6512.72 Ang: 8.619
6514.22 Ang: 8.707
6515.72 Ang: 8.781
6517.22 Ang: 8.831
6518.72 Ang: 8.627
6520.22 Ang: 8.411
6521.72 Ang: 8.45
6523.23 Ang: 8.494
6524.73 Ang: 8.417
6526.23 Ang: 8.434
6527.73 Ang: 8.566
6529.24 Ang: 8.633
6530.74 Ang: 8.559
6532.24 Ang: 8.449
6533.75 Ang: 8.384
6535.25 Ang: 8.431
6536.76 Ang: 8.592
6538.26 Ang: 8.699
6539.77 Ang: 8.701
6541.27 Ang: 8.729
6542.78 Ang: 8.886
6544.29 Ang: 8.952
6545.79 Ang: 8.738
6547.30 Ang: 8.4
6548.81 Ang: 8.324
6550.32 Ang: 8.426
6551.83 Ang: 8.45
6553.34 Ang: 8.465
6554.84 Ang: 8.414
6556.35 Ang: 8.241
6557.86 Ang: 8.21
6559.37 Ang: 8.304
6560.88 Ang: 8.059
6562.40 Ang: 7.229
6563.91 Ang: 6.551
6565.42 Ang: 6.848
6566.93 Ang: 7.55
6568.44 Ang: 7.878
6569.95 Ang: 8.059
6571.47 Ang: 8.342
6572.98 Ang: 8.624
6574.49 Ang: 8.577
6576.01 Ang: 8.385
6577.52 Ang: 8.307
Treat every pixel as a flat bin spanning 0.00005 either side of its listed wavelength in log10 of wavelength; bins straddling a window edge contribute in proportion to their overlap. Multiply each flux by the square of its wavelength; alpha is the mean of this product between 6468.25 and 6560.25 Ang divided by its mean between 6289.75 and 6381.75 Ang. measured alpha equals 1.06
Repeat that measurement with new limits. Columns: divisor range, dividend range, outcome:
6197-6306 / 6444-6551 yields 1.10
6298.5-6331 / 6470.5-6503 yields 1.05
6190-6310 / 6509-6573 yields 1.09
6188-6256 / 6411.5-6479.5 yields 1.07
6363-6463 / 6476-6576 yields 1.03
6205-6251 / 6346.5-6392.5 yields 1.08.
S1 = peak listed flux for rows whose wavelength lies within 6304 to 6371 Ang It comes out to 8.905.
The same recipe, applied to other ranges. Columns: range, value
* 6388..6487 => 8.988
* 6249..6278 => 8.863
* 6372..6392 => 8.907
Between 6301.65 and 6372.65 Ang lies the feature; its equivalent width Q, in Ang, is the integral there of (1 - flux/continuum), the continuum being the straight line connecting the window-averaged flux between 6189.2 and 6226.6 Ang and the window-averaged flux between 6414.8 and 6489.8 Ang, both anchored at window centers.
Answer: 0.2 Ang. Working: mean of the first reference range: 8.48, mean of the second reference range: 8.45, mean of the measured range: 8.44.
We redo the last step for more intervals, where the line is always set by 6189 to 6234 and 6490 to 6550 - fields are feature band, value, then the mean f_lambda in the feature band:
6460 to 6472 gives 0.31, 8.26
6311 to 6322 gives 0.28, 8.24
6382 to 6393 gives -0.21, 8.63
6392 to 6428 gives 0.95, 8.25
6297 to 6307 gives 0.13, 8.35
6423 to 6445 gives -0.13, 8.53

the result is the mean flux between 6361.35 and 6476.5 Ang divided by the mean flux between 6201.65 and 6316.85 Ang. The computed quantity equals 1.0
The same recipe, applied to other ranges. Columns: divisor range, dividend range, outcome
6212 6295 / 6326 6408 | 1.02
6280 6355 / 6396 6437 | 0.99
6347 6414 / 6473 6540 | 1.00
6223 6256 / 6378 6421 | 1.00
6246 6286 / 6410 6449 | 1.02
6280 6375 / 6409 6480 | 1.00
